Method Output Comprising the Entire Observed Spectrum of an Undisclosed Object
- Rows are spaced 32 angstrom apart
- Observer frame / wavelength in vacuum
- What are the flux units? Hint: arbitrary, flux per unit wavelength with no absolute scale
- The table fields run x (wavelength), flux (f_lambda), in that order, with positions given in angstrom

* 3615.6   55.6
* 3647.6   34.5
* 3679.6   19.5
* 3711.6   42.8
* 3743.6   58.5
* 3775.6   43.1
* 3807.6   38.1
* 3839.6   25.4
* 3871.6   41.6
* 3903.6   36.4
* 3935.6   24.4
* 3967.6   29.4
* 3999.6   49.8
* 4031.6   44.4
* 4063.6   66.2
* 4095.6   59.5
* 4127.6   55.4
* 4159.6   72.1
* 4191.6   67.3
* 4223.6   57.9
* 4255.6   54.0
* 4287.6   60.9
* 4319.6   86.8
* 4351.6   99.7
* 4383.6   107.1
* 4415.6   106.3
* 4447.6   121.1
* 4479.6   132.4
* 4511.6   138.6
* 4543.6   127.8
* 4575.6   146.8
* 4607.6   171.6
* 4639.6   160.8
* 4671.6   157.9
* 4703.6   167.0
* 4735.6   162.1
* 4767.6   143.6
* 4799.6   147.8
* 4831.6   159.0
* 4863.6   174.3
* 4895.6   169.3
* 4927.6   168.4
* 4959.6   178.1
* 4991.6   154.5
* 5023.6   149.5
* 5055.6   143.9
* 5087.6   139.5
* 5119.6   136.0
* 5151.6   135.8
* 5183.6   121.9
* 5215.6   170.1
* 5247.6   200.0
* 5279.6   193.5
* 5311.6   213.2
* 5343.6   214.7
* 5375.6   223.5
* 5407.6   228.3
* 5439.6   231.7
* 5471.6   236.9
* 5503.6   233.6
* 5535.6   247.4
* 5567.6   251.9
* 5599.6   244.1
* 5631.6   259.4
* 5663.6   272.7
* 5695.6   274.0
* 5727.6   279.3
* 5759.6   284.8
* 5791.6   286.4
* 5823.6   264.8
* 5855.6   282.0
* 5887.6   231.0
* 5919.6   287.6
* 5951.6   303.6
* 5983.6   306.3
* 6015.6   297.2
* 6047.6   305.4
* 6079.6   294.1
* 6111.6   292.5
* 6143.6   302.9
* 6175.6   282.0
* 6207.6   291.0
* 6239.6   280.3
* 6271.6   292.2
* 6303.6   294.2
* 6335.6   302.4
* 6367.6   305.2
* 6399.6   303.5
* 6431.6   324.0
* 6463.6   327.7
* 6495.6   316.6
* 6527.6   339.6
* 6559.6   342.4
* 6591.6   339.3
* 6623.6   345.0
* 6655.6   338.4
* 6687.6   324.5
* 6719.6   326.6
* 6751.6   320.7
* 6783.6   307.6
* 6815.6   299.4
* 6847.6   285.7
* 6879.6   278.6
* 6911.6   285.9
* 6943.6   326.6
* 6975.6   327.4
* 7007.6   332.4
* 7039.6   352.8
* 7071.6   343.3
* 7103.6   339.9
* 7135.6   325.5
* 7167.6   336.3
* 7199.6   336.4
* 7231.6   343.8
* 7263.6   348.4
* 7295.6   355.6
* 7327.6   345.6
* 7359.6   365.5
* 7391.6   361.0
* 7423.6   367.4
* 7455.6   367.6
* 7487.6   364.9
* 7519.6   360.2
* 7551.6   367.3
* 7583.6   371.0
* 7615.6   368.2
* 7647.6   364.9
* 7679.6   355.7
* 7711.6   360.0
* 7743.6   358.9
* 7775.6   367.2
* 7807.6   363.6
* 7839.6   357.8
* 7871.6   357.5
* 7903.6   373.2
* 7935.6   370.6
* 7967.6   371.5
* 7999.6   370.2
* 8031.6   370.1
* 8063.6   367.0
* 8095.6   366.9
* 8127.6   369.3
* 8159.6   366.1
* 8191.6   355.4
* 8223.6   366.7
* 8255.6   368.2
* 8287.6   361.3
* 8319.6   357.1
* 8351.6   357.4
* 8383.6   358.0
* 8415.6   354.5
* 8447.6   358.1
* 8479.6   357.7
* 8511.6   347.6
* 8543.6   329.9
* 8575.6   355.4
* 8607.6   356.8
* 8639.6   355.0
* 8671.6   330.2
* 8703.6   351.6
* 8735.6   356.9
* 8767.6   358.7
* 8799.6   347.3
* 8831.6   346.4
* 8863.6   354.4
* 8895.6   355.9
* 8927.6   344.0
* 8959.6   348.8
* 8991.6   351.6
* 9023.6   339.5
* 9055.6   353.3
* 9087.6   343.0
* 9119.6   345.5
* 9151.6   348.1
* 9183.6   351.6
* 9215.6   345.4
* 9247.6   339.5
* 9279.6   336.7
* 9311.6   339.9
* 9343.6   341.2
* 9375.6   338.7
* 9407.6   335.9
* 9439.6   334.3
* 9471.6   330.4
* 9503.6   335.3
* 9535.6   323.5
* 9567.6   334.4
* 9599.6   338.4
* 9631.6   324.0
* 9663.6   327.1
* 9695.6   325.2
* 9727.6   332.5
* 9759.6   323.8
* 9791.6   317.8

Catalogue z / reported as 0.00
